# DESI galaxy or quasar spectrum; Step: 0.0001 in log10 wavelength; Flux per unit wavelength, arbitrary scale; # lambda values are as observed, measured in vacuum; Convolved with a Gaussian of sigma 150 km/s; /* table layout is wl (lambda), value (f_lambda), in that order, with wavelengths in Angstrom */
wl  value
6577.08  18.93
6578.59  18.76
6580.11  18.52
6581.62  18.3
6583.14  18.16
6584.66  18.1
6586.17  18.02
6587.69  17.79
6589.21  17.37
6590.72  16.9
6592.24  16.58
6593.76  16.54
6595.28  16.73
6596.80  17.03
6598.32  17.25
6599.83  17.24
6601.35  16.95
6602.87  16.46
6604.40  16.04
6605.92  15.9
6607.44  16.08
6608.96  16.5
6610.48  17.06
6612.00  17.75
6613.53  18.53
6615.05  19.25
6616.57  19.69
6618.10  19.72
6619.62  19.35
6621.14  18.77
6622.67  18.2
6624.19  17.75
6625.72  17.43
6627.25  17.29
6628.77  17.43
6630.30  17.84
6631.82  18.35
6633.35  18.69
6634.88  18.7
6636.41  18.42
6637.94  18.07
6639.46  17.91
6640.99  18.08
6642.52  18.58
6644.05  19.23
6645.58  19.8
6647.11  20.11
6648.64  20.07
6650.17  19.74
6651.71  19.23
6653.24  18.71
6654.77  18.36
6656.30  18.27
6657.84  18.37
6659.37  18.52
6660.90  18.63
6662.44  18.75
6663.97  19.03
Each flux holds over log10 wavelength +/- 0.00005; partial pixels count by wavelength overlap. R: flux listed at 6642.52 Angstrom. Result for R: 18.58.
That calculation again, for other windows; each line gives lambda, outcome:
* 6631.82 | 18.35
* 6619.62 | 19.35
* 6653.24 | 18.71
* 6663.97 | 19.03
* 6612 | 17.75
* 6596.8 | 17.03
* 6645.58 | 19.8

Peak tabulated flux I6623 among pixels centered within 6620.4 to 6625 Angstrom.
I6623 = 18.77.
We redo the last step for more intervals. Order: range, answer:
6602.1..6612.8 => 17.75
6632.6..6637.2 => 18.7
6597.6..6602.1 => 17.25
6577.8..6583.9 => 18.76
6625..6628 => 17.43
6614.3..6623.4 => 19.72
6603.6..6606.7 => 16.04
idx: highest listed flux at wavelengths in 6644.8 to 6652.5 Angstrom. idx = 20.11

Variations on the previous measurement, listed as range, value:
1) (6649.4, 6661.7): 19.74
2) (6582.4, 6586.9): 18.16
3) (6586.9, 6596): 17.79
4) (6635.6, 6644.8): 19.23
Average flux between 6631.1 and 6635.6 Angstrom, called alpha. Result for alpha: 18.6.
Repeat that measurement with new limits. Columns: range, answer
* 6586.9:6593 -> 17.2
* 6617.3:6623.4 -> 19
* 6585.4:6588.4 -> 17.9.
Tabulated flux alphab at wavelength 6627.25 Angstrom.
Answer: 17.29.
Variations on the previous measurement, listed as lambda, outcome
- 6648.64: 20.07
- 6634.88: 18.7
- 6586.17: 18.02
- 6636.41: 18.42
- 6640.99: 18.08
